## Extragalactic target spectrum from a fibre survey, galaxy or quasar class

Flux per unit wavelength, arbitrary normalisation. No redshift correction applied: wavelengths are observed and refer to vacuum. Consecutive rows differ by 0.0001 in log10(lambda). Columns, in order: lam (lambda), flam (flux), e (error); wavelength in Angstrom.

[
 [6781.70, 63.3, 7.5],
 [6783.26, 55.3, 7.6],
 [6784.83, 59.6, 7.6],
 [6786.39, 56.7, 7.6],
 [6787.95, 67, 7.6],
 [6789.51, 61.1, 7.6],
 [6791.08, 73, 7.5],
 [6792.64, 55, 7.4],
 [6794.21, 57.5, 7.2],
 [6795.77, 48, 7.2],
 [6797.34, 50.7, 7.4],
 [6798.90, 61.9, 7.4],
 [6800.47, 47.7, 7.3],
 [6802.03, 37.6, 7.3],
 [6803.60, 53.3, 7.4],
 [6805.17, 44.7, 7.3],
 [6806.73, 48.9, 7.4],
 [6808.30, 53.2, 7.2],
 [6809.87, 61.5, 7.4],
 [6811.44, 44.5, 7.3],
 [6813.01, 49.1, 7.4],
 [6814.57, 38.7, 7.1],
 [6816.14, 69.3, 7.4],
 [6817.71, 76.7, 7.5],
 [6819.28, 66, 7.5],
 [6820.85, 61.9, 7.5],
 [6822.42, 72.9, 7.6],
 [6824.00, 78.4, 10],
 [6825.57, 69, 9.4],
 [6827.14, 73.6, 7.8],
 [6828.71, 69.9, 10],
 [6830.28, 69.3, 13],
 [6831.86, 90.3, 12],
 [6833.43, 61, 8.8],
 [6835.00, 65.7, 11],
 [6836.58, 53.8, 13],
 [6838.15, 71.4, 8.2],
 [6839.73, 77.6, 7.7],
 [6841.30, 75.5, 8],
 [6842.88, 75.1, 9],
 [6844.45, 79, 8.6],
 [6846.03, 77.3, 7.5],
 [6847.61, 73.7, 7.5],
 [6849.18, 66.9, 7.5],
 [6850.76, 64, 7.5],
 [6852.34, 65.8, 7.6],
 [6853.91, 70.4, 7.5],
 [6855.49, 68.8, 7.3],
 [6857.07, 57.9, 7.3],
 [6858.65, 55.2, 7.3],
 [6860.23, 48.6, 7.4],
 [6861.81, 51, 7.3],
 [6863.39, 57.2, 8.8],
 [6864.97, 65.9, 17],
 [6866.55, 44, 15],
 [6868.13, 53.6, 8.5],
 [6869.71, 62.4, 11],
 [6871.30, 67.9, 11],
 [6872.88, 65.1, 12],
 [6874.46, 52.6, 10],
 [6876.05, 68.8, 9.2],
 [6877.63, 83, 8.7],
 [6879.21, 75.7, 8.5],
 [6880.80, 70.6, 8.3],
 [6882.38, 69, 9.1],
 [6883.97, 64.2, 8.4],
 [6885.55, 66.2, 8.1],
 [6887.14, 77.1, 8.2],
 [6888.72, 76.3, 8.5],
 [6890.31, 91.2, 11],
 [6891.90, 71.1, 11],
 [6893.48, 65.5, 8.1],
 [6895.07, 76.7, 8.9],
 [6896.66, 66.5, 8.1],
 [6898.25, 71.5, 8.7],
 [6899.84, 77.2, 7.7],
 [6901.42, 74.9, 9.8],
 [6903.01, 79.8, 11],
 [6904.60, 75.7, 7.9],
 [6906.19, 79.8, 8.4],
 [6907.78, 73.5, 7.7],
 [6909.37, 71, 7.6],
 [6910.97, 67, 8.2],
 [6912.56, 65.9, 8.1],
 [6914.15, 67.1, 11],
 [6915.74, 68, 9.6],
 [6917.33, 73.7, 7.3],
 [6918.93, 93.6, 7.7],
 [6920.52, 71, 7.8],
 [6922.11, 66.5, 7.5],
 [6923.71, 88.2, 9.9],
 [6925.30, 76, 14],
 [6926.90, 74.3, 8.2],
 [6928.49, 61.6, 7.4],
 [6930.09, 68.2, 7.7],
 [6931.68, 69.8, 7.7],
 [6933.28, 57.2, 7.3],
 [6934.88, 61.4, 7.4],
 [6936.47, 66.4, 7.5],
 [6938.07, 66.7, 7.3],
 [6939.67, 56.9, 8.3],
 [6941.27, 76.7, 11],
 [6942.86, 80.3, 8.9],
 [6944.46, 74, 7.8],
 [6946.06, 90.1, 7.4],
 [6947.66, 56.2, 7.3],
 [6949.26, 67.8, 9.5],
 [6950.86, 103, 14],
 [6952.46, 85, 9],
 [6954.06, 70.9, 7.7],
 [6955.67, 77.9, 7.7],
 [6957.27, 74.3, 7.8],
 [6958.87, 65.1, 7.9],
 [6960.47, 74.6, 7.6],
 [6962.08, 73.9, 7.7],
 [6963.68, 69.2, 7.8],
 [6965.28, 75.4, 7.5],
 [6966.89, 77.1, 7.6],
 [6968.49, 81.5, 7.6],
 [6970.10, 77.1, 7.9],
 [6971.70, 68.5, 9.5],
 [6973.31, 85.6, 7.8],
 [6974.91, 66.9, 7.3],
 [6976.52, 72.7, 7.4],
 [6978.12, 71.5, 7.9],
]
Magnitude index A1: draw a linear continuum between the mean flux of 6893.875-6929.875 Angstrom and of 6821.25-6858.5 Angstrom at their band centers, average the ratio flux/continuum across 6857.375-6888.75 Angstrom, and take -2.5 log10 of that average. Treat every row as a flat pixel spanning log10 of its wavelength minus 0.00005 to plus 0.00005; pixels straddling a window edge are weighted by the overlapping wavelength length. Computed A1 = 0.14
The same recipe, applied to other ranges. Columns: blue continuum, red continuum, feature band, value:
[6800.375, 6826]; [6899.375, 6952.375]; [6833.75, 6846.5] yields -0.17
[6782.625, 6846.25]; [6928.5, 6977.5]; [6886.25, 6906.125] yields -0.10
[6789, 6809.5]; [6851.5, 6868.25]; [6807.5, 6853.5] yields -0.20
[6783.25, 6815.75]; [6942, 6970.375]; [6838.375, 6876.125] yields -0.04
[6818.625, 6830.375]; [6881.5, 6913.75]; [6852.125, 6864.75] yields 0.20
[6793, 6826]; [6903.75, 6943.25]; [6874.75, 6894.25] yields -0.10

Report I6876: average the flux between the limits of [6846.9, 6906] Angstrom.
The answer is 67.5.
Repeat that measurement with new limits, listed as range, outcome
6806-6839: 64.1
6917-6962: 73.1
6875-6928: 73.7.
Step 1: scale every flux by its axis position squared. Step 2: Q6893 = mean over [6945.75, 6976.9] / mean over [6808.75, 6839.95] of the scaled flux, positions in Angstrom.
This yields 1.19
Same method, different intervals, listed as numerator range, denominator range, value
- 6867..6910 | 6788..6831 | 1.23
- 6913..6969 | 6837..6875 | 1.16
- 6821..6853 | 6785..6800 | 1.23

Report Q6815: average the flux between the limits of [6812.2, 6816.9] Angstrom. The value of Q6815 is 52.3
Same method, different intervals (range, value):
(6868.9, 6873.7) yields 65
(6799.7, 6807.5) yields 46.5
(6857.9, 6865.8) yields 55.5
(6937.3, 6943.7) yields 70.2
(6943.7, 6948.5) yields 73.4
